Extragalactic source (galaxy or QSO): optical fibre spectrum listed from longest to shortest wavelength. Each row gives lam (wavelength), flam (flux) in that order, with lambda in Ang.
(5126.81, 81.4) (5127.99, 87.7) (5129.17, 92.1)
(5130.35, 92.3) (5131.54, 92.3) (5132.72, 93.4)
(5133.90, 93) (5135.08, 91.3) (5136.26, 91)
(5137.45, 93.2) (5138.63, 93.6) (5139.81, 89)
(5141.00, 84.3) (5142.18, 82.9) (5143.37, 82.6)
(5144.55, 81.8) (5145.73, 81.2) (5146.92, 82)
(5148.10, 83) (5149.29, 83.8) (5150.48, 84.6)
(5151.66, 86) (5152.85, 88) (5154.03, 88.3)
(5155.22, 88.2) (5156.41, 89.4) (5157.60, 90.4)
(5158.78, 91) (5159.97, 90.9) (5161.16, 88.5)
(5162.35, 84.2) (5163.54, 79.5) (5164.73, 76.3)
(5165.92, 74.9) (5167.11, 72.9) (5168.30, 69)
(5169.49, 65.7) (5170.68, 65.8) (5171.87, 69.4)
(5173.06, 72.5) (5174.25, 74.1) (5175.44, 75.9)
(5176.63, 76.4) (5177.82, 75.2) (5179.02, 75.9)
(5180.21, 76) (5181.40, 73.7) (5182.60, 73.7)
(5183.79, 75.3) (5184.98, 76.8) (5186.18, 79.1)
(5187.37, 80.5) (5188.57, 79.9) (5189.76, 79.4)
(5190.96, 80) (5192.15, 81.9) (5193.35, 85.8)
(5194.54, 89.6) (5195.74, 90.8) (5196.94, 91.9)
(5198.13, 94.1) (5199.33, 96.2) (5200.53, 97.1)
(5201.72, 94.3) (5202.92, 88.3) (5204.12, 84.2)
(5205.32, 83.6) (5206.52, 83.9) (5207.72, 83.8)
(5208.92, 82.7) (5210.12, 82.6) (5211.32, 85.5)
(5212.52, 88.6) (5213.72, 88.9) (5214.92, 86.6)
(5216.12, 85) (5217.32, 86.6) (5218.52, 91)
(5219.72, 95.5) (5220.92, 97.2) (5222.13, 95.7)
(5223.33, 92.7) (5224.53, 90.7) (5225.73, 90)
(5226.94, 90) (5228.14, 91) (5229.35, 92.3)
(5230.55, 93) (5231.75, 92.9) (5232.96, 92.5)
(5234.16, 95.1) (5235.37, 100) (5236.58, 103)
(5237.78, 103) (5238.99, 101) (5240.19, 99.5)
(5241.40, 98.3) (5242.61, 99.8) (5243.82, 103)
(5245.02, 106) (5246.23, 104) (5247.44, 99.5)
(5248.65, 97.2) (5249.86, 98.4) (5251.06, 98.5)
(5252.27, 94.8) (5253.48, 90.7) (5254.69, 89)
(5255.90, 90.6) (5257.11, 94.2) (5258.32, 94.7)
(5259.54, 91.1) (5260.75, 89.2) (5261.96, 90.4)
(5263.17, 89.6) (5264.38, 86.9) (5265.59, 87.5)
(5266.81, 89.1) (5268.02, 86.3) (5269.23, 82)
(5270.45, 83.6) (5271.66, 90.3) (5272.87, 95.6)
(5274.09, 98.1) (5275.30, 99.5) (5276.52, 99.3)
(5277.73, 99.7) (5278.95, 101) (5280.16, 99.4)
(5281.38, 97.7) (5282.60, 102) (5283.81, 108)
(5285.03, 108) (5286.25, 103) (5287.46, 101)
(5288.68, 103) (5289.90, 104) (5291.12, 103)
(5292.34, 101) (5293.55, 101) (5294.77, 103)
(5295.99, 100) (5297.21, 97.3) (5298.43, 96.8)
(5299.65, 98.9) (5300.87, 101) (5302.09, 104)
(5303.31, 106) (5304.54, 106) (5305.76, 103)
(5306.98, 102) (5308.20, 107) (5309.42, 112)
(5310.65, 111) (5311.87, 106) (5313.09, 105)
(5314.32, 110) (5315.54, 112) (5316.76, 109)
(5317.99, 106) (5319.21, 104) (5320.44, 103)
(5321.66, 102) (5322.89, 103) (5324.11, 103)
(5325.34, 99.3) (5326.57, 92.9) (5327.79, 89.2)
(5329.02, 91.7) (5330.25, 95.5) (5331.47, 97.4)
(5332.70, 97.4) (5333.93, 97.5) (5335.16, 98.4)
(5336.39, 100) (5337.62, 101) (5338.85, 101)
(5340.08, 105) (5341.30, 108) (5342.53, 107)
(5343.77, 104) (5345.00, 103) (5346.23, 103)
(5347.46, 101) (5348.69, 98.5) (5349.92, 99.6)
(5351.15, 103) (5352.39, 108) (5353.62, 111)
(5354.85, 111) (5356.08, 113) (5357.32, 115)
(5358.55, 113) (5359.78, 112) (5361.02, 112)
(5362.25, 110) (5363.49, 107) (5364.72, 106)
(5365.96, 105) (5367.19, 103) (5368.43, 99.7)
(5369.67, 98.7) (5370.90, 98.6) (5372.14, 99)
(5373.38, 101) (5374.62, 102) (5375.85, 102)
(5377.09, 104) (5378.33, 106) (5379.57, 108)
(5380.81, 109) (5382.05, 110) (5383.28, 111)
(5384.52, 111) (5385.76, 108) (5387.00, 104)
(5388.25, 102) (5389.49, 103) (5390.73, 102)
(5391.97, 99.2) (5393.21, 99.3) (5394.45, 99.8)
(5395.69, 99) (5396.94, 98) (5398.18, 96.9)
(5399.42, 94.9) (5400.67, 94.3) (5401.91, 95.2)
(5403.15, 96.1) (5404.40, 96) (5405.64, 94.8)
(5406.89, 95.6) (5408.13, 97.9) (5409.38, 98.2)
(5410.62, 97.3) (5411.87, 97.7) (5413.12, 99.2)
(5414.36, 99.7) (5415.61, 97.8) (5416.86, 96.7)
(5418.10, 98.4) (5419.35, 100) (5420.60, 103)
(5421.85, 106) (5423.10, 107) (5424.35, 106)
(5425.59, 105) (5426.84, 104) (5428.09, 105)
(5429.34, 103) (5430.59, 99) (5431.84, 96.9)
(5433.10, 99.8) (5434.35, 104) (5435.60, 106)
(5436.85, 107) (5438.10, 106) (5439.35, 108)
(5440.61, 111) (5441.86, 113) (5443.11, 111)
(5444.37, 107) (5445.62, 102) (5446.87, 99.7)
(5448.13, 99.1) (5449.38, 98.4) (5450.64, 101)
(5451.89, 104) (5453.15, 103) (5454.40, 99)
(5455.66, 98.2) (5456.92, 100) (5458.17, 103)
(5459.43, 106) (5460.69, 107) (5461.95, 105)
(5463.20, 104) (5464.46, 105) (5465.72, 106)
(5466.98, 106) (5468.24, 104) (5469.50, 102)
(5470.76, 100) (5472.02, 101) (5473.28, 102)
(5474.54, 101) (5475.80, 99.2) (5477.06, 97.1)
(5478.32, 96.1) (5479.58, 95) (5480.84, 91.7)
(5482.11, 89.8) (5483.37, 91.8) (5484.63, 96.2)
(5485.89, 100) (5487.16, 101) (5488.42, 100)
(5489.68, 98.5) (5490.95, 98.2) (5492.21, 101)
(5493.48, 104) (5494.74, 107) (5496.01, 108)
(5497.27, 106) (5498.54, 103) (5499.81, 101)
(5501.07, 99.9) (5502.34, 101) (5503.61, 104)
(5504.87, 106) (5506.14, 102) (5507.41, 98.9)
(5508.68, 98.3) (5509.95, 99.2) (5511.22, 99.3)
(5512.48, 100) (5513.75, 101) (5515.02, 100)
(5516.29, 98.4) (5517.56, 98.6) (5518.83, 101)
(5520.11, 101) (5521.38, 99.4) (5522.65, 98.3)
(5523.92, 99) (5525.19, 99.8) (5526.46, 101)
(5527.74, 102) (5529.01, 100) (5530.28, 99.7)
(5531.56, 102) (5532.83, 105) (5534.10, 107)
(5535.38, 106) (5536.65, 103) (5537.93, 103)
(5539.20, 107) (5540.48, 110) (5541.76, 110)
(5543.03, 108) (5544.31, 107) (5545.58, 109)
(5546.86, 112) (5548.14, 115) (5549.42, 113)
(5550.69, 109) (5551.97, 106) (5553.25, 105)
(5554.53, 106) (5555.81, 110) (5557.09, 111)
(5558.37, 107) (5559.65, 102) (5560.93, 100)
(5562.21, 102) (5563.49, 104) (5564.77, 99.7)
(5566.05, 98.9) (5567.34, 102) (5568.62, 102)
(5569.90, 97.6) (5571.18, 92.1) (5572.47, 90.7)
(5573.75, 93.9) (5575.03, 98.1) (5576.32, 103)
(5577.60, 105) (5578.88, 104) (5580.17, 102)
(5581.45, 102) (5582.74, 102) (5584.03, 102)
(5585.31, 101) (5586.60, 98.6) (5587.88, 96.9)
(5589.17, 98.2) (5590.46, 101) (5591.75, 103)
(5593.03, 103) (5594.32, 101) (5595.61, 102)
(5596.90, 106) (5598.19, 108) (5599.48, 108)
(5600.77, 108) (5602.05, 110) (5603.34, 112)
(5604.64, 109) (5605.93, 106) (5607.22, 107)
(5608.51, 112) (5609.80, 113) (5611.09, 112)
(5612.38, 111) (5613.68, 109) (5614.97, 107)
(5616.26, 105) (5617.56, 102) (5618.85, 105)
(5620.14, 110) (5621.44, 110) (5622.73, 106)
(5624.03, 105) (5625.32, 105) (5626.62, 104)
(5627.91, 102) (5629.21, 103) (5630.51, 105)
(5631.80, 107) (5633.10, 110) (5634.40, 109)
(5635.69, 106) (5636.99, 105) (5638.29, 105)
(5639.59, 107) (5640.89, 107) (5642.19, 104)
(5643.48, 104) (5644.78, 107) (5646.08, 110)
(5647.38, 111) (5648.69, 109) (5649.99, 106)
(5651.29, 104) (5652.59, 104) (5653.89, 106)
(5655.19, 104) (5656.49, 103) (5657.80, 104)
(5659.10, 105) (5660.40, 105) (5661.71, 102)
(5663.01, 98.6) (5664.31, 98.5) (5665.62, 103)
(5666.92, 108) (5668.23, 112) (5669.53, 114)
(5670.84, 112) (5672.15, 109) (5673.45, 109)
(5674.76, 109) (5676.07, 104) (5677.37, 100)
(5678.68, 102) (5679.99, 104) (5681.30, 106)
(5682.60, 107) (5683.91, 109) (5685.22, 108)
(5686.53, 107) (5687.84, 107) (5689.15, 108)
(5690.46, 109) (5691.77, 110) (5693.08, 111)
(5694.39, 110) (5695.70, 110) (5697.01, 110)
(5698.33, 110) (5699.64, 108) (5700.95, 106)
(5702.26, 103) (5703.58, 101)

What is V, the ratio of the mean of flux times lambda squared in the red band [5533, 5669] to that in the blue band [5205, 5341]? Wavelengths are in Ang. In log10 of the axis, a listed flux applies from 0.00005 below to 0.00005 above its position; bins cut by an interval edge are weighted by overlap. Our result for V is 1.22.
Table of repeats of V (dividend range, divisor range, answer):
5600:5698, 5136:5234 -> 1.50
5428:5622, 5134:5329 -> 1.25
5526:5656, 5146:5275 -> 1.38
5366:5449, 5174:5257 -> 1.23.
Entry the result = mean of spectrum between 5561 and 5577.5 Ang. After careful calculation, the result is 98.9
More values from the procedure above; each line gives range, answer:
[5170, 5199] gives 79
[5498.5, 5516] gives 101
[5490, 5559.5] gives 104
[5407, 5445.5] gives 103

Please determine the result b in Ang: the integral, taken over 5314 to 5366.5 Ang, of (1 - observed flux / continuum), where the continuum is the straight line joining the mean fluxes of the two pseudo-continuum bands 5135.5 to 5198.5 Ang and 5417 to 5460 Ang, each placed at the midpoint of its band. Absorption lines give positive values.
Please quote -4.6 Ang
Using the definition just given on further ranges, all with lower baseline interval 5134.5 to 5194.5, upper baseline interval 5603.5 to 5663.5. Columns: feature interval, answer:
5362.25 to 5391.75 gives -3.8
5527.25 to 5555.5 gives -1.5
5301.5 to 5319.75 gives -3.7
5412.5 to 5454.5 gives -3.3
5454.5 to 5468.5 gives -1.0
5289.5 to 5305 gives -2.3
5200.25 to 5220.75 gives -1.0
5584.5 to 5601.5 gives 0.2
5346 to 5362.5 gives -3.0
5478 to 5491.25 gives 0.3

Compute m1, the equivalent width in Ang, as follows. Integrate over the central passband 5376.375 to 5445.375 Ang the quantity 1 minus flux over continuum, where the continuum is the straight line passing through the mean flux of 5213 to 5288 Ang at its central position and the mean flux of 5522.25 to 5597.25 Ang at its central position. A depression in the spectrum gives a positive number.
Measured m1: -2.16 Ang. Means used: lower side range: 95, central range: 102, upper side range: 103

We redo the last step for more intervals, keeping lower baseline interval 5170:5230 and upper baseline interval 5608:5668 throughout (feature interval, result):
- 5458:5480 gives -1.03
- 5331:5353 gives -2.51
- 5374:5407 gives -2.75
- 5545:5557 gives -0.91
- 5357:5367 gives -1.86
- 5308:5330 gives -3.22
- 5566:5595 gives 0.92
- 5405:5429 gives -1.36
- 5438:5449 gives -1.11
